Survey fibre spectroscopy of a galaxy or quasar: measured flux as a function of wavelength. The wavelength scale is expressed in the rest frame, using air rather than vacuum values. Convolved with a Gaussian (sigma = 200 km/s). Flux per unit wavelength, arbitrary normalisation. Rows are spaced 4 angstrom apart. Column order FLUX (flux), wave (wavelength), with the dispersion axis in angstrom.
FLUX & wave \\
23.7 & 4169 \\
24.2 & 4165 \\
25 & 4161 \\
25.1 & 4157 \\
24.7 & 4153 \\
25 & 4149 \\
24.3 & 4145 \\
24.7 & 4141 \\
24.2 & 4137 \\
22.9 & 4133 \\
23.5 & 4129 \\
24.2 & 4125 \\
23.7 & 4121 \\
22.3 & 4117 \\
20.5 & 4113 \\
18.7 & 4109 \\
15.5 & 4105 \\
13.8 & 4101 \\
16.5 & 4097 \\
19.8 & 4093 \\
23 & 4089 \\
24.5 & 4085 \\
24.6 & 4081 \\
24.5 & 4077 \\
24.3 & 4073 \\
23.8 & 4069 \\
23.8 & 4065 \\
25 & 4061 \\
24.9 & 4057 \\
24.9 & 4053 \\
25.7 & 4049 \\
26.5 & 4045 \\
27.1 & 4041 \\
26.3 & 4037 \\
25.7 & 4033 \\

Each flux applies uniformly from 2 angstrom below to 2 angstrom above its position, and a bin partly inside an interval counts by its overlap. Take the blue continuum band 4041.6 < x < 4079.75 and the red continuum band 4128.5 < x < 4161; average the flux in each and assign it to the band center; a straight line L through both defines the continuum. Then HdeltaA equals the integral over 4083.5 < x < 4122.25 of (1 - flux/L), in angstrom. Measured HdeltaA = 7.8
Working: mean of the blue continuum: 24.9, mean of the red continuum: 24.4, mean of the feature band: 19.7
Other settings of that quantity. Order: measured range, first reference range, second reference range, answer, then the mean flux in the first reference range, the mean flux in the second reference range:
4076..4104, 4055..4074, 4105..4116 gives 1.2 angstrom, 24.4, 19.1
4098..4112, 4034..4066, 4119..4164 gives 4.8 angstrom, 25.6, 24.3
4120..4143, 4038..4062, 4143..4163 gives 1.0 angstrom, 25.7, 24.8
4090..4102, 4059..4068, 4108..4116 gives 2.3 angstrom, 24.3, 20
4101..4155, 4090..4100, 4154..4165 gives -1.5 angstrom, 18.2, 24.9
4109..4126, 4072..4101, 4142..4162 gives 0.8 angstrom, 21.8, 24.8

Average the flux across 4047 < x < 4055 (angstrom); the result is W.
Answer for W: 25.3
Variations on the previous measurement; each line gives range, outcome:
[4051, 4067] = 24.6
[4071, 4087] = 24.5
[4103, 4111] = 17.1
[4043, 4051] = 26.1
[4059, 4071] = 24.2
